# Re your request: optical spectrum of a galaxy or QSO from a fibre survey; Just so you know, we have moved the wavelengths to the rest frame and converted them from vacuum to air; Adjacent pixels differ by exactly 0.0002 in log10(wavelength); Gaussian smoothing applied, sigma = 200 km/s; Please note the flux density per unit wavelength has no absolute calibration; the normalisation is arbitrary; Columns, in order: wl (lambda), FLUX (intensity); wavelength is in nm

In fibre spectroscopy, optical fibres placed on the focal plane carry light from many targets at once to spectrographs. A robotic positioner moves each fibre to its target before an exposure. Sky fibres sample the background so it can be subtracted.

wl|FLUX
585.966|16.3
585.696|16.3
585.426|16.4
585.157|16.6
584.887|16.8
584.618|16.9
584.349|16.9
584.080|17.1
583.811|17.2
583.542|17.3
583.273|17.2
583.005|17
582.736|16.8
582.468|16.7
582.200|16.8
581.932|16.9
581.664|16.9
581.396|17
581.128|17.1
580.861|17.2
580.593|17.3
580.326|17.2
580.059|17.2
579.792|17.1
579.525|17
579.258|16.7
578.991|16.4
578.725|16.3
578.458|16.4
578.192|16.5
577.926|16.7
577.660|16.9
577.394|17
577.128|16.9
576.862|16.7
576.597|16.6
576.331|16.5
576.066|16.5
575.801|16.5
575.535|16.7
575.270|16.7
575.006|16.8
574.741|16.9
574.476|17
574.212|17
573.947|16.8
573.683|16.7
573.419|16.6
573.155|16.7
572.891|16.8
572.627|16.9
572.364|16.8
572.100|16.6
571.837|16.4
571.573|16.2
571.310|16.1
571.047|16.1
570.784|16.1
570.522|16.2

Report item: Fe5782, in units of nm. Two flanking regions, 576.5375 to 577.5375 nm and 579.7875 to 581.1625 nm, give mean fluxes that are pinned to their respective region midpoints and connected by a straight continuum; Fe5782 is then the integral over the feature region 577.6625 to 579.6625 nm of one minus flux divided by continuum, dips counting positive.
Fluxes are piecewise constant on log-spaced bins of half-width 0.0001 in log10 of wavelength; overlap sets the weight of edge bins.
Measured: 0.05 nm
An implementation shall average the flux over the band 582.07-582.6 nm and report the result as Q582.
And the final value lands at 16.8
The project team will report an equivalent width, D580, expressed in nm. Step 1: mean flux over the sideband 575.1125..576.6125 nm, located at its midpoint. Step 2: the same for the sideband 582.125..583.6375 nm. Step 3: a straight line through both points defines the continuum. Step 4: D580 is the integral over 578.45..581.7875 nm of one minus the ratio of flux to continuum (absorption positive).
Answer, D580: -0.02 nm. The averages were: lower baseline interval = 16.6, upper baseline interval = 17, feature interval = 16.9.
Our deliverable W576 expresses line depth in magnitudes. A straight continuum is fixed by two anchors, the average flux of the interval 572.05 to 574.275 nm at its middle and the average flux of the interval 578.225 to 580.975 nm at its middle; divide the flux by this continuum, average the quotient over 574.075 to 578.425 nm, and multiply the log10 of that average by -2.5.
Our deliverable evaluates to 0.00 mag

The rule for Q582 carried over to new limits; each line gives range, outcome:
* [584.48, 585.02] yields 16.9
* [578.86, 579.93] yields 16.8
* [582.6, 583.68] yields 17.1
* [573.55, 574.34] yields 16.8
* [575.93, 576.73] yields 16.5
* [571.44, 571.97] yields 16.3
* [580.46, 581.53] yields 17.1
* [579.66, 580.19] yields 17.2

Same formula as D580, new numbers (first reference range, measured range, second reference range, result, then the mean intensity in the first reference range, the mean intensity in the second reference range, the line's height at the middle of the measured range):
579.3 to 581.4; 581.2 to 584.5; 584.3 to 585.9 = -0.02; 17.1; 16.6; 16.9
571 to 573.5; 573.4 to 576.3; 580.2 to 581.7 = -0.01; 16.5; 17.1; 16.7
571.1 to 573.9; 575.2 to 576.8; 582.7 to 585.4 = 0.01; 16.6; 17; 16.7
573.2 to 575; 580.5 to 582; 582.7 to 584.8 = -0.01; 16.8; 17.1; 17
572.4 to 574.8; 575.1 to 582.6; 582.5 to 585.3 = 0.04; 16.8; 17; 16.9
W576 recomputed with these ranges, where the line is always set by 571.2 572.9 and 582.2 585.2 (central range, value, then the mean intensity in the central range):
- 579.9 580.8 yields -0.03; 17.2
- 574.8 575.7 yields -0.01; 16.7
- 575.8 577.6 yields 0.00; 16.7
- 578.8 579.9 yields 0.00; 16.8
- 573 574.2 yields -0.01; 16.7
